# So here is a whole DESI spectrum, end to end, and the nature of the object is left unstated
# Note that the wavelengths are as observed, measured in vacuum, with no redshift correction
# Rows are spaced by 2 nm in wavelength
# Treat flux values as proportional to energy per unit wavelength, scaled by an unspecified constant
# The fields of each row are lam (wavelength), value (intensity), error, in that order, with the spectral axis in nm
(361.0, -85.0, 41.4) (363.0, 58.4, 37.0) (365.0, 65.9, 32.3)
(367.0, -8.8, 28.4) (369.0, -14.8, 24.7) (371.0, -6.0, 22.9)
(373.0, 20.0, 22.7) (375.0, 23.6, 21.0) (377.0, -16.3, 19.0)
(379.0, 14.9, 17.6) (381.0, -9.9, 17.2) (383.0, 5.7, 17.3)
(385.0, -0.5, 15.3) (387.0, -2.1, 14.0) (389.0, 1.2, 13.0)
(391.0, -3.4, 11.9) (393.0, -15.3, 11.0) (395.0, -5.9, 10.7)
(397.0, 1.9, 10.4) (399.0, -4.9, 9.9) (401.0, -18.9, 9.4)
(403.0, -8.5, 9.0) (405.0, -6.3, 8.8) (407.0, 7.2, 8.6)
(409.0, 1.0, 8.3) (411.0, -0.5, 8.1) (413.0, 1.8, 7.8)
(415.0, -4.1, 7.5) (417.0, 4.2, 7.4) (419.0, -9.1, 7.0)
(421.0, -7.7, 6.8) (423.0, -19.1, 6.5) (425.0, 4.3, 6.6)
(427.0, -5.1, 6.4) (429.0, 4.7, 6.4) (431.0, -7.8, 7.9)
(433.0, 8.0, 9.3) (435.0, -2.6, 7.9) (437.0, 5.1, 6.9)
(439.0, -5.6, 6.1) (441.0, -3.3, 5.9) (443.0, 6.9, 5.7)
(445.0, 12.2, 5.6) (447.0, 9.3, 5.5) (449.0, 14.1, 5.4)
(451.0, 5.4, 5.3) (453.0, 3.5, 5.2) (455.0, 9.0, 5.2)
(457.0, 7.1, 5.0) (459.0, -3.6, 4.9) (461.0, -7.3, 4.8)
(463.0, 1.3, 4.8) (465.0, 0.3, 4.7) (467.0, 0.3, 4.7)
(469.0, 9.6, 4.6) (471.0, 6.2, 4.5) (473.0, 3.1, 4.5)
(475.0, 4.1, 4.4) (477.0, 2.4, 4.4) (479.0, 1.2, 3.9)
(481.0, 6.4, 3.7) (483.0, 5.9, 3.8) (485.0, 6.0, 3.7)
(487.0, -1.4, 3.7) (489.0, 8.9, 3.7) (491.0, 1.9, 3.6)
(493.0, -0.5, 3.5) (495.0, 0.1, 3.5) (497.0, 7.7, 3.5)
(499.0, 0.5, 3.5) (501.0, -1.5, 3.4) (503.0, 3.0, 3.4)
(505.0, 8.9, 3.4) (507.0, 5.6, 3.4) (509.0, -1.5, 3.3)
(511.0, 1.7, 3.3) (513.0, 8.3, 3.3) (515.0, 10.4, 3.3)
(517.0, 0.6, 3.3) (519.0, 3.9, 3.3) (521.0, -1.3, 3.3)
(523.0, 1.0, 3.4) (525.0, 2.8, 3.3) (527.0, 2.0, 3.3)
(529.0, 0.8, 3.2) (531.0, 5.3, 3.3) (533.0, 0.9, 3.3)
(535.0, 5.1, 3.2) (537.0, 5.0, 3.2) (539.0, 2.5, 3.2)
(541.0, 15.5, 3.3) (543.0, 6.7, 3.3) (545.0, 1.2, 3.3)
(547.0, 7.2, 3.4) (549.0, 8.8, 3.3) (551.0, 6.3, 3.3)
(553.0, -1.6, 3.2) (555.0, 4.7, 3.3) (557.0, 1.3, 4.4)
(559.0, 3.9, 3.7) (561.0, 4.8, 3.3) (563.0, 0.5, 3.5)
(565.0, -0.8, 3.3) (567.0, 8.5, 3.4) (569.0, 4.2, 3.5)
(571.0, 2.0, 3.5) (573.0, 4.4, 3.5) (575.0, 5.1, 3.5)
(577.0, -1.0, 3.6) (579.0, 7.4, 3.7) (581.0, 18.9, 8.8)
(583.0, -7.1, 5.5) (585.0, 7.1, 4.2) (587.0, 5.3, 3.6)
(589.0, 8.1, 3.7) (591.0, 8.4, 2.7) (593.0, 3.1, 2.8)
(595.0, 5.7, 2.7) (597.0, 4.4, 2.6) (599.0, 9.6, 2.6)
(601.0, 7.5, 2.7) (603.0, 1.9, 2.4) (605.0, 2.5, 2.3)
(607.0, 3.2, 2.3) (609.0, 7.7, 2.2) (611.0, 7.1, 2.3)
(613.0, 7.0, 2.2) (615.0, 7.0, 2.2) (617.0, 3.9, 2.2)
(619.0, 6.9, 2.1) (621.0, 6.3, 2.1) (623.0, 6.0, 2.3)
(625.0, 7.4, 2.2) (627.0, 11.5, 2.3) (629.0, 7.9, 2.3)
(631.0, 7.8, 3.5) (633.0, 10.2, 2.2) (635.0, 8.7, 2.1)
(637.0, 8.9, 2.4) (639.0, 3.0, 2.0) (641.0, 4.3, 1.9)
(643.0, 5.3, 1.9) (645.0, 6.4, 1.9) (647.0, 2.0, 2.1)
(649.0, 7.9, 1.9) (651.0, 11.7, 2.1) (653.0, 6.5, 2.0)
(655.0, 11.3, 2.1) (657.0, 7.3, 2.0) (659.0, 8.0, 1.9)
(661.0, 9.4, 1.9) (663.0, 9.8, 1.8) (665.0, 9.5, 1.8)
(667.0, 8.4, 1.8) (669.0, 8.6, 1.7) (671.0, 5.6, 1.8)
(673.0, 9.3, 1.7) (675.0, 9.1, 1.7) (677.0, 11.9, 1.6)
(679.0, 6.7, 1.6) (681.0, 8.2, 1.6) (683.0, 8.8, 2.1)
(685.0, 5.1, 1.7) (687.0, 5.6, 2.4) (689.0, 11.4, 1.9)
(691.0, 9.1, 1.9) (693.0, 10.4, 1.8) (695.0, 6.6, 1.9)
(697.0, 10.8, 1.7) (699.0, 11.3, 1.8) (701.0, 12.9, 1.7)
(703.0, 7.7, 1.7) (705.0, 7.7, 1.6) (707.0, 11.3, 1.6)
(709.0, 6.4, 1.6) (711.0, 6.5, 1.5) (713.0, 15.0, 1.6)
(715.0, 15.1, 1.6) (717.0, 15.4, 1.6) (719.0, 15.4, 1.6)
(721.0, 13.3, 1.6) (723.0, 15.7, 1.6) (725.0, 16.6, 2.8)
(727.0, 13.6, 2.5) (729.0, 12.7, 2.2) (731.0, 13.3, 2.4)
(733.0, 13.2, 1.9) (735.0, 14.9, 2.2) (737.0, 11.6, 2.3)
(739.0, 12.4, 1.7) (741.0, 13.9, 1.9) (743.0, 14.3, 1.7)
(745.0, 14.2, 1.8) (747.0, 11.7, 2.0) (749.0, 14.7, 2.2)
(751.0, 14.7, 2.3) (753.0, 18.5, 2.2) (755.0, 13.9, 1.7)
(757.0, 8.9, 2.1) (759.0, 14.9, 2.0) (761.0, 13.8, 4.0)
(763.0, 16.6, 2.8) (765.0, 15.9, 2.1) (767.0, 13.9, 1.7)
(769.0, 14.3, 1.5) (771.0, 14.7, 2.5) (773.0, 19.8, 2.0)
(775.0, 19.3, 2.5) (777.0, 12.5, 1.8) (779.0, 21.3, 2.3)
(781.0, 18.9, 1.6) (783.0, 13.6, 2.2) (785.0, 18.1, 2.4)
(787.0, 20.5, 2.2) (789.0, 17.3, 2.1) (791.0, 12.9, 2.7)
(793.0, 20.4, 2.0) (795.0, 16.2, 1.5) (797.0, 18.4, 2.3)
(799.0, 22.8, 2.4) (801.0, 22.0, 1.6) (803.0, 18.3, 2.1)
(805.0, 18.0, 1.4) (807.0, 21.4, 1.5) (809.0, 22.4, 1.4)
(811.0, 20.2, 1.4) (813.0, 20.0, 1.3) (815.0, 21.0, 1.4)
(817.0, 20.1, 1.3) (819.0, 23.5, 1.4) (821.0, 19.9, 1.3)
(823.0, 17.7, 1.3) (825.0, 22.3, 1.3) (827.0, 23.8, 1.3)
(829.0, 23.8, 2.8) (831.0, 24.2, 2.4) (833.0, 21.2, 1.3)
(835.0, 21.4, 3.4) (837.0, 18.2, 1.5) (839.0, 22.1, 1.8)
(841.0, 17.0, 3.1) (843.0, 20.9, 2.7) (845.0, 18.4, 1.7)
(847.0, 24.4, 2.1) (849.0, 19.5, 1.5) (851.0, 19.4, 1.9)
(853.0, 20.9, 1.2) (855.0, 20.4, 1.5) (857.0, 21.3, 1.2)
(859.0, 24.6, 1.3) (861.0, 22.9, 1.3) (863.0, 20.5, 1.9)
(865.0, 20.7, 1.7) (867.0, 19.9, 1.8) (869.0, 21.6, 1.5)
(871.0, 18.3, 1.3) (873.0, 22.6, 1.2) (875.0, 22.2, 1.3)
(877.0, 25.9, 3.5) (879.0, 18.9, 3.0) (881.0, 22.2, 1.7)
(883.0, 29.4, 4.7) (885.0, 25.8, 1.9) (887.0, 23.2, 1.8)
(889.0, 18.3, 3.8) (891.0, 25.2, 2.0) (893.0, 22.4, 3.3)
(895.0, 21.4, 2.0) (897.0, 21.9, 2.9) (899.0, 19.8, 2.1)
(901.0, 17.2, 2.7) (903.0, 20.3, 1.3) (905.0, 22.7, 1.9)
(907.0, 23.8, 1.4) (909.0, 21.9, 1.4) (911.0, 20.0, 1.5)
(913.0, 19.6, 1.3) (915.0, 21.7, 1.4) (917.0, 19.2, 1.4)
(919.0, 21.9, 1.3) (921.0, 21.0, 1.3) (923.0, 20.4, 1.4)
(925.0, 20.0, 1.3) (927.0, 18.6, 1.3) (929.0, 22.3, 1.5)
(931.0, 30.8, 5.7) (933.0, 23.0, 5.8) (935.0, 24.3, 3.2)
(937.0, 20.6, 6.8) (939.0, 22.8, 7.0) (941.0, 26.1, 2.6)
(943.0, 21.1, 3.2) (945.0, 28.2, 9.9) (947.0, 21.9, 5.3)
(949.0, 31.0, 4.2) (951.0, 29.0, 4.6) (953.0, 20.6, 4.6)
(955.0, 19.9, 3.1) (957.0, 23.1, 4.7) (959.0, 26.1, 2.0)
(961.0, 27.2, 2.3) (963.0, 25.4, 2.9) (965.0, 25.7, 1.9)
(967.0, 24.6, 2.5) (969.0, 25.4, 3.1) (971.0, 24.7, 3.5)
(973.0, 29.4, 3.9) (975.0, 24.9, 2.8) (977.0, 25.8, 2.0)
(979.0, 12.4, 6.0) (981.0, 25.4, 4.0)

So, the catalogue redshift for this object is 0.789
